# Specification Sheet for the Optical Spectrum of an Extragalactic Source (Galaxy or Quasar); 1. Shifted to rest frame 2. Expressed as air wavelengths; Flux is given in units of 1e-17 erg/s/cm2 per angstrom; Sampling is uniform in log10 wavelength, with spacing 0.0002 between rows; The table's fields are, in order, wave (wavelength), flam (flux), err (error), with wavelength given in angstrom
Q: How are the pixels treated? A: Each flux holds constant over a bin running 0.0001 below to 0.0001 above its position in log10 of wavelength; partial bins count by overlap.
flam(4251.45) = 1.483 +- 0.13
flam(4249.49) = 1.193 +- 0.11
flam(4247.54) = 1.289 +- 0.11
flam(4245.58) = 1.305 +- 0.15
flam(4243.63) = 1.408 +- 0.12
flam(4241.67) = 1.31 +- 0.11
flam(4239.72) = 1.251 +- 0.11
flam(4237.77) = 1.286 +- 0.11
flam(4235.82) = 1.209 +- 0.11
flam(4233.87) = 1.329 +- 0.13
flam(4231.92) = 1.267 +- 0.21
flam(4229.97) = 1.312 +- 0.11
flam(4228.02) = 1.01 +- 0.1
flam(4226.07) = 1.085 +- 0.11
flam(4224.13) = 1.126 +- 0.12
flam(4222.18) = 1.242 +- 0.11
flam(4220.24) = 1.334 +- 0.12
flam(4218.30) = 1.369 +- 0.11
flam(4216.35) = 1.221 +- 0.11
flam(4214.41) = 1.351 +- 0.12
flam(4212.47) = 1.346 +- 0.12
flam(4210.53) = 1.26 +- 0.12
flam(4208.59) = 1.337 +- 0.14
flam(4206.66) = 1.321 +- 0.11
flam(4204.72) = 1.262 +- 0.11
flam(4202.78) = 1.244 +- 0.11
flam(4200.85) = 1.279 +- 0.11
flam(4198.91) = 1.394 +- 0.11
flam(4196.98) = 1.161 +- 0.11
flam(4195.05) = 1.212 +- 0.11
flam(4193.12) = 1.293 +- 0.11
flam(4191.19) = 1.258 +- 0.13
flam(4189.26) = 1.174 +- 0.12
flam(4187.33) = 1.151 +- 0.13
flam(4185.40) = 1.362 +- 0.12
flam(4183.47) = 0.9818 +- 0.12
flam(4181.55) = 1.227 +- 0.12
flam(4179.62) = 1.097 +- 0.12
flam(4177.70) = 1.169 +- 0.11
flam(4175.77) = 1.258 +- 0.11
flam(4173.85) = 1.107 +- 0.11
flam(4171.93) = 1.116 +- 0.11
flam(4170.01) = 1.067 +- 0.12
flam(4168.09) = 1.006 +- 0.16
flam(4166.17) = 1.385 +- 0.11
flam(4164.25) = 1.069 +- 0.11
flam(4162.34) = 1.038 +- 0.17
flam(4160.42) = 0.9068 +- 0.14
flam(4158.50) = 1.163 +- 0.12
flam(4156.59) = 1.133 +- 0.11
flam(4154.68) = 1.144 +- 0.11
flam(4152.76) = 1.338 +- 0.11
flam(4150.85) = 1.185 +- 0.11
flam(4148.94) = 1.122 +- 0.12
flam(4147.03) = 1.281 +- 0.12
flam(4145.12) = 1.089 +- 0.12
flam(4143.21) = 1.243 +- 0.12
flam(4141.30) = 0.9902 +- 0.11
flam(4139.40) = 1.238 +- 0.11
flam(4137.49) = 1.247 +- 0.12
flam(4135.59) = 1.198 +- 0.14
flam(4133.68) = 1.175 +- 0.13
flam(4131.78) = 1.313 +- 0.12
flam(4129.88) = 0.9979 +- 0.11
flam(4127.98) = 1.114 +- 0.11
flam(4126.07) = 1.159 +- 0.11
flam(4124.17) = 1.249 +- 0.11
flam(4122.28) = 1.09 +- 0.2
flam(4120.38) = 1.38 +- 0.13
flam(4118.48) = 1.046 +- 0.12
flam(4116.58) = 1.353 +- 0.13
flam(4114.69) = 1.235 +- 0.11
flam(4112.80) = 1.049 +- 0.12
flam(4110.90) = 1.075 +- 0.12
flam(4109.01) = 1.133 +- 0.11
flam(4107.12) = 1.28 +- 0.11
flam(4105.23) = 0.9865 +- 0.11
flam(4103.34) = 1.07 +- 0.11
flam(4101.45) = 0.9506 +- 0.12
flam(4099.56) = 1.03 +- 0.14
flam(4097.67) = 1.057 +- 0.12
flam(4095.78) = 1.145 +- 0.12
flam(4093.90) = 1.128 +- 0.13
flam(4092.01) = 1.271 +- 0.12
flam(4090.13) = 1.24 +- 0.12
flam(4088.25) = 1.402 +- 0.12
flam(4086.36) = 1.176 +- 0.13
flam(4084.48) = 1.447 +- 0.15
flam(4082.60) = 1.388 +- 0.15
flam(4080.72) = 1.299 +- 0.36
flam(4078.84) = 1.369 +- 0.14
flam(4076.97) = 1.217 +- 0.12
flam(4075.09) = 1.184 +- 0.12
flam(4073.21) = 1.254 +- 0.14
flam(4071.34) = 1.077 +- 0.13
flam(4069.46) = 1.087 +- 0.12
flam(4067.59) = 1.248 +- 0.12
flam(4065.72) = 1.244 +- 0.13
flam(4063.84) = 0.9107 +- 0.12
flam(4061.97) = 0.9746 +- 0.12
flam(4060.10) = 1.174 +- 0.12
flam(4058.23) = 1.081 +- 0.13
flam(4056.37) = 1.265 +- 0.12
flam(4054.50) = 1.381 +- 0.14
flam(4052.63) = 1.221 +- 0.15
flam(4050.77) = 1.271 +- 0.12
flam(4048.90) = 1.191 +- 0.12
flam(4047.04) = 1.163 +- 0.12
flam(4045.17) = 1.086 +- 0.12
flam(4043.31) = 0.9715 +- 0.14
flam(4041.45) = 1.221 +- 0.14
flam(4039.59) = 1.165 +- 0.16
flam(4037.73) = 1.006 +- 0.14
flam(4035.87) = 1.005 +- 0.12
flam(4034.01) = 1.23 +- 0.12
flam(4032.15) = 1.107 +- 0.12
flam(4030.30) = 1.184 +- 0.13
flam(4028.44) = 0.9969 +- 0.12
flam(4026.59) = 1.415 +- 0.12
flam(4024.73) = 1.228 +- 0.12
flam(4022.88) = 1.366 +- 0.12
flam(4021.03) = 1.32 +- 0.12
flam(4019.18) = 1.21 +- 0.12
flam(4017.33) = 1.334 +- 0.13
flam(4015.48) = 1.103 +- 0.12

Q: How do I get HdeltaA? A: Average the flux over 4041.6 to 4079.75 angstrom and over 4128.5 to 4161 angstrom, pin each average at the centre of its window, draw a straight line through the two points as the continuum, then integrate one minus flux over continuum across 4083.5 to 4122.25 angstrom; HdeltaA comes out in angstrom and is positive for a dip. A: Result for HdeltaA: -0.12 angstrom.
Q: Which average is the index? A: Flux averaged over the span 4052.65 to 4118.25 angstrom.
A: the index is 1.18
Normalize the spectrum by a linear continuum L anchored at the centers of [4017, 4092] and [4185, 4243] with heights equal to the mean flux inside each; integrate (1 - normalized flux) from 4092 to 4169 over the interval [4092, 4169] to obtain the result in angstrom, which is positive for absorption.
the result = 5.2 angstrom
